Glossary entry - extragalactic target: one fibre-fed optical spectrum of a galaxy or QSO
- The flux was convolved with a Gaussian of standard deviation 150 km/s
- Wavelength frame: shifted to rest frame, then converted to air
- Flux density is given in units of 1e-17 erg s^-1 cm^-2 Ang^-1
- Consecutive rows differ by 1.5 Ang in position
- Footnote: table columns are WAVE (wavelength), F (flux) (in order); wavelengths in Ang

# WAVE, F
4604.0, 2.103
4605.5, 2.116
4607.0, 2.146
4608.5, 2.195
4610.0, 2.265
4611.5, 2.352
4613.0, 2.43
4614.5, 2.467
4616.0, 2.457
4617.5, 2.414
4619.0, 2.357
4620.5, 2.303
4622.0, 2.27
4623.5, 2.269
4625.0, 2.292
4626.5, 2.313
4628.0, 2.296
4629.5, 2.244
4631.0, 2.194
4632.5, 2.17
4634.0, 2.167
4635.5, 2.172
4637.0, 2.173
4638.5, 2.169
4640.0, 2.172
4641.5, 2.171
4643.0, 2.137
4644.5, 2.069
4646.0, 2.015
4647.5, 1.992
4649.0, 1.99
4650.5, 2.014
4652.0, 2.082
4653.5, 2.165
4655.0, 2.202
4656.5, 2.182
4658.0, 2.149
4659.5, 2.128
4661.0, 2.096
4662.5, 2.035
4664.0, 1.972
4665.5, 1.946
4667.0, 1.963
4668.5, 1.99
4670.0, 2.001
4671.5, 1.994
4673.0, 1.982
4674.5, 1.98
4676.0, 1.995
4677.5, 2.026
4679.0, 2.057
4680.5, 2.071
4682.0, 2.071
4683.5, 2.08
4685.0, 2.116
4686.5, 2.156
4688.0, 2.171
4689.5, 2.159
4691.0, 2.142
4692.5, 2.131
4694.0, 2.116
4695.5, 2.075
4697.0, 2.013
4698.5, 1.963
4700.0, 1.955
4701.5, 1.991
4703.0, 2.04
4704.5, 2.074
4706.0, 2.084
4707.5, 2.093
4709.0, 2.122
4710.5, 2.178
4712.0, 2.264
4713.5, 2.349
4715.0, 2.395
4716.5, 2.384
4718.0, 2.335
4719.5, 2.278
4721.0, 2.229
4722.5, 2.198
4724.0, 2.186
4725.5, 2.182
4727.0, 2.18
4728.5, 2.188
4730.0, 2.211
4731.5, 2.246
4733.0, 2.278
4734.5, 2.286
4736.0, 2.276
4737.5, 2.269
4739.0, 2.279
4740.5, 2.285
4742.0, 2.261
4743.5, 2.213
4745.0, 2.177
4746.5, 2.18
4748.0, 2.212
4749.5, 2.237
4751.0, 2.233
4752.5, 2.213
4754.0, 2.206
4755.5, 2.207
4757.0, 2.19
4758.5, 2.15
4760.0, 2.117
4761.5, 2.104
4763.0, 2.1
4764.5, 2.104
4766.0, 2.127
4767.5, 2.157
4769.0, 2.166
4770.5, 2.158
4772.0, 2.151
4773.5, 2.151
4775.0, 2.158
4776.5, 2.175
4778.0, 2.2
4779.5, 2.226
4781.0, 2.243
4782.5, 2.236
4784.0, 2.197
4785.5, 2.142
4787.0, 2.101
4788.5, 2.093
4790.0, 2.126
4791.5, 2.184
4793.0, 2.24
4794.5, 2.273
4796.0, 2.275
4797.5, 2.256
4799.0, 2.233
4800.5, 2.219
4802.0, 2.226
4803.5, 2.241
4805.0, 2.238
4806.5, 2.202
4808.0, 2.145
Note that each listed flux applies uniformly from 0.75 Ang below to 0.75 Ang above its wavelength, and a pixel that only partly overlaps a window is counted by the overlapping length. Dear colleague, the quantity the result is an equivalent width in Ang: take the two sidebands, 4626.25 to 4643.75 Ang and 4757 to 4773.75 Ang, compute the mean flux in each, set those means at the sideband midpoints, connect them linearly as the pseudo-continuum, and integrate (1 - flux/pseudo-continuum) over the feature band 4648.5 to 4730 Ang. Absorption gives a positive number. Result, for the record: 2.24 Ang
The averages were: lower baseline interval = 2.19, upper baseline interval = 2.14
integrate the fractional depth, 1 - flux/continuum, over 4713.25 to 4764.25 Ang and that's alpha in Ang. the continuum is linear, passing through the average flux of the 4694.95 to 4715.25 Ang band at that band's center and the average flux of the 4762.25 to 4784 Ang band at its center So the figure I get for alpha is -2.2 Ang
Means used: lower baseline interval 2.11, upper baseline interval 2.17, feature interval 2.23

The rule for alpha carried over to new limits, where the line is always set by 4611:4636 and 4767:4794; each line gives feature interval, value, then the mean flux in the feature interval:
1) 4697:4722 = 0.74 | 2.17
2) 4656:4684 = 2.84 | 2.04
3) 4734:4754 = -0.31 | 2.24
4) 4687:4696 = 0.45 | 2.13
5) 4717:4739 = -0.24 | 2.24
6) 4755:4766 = 0.27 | 2.14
